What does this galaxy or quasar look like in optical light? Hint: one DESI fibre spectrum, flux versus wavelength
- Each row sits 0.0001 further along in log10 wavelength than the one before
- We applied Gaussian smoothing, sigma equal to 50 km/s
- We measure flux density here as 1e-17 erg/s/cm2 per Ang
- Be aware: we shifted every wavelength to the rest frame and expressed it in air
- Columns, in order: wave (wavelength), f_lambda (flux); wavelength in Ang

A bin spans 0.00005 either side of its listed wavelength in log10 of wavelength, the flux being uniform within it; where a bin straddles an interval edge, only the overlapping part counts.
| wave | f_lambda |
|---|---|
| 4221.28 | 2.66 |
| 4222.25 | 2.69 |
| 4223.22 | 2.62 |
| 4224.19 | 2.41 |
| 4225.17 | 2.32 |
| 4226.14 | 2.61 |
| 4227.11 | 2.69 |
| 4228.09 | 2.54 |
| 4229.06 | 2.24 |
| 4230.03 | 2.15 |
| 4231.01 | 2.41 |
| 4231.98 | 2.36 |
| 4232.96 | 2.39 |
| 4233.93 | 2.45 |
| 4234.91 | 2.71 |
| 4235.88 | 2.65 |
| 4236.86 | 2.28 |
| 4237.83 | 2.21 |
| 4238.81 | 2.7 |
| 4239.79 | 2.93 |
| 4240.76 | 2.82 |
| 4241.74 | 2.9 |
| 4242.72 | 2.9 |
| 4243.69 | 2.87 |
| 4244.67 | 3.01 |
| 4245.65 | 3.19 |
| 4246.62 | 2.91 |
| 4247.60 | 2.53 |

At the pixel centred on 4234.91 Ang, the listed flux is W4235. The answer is 2.71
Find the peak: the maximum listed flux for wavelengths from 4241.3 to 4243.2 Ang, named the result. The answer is 2.9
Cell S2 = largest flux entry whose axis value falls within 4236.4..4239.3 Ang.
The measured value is 2.7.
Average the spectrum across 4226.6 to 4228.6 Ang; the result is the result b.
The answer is 2.61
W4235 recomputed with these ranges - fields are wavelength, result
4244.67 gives 3.01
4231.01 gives 2.41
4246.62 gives 2.91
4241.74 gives 2.9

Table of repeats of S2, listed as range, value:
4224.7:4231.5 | 2.69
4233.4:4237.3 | 2.71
